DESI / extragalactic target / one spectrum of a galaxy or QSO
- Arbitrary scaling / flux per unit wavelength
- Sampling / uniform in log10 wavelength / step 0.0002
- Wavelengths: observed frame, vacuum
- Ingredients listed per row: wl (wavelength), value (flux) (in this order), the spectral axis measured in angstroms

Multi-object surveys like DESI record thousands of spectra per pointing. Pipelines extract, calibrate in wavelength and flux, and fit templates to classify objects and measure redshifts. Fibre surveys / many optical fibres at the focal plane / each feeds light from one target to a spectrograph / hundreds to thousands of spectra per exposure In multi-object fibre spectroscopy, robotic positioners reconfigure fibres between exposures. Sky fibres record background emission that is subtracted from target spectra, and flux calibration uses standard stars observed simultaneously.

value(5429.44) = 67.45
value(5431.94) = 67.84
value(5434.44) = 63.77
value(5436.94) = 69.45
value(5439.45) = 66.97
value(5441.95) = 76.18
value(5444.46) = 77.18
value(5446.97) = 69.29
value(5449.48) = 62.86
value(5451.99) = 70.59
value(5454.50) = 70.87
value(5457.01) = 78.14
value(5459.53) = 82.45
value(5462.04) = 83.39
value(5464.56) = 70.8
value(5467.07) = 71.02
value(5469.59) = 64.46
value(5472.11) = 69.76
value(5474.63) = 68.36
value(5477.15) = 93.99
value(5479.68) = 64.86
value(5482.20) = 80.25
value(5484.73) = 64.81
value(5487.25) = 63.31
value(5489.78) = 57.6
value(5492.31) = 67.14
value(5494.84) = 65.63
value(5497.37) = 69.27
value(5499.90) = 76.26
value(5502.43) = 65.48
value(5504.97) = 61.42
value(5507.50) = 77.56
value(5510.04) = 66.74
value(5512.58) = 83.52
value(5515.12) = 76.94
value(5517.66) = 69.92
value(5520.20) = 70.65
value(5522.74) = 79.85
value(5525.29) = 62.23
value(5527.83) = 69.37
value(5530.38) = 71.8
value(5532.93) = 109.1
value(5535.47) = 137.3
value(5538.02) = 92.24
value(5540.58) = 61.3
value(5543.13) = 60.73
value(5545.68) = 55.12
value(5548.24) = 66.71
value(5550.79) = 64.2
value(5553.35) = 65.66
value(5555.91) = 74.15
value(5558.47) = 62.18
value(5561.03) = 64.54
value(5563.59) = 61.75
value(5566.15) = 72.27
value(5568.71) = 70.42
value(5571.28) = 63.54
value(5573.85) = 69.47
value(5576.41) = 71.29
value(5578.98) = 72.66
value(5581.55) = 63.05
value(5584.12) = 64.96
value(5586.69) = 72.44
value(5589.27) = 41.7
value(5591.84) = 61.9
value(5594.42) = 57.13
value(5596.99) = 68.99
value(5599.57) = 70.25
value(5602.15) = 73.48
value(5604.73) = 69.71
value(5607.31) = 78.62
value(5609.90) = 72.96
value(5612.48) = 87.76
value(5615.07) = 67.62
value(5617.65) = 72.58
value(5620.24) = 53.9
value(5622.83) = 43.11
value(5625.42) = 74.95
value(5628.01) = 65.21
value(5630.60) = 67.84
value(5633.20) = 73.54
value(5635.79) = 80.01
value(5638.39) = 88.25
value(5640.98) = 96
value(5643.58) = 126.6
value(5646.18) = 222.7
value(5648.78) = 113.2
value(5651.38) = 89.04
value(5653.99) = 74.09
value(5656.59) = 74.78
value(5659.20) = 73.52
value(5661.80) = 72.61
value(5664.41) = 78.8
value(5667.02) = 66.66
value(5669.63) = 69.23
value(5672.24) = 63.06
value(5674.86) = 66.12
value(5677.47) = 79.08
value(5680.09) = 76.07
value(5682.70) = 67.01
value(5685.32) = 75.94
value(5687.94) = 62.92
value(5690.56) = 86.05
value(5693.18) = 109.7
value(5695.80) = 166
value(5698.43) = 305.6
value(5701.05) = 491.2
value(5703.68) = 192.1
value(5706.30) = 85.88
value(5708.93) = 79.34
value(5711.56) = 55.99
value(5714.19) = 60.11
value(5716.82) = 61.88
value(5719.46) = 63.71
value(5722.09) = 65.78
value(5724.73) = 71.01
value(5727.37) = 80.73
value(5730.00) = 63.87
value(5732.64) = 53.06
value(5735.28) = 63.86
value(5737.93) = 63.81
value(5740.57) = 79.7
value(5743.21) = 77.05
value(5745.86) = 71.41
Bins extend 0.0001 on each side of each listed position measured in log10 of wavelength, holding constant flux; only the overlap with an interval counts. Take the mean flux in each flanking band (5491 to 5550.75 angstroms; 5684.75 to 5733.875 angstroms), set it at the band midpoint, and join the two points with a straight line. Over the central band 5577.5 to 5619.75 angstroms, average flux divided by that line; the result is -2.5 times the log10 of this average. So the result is 0.33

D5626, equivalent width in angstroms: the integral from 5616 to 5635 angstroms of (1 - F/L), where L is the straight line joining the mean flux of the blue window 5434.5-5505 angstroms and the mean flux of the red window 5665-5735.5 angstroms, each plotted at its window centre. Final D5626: 5.7 angstroms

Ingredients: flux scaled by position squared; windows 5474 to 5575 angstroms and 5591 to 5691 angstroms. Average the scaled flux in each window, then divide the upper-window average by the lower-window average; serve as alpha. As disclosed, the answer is 1.14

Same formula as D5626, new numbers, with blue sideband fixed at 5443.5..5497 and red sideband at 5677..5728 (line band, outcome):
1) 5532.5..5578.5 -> 7.9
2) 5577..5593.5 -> 5.5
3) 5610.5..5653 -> 6.4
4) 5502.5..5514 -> 1.1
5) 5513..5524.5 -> 0.9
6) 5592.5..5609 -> 4.7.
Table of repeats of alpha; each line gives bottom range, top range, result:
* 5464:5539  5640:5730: 1.51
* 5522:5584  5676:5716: 1.92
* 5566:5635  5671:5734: 1.65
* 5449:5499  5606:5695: 1.23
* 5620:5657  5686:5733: 1.35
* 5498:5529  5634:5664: 1.46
